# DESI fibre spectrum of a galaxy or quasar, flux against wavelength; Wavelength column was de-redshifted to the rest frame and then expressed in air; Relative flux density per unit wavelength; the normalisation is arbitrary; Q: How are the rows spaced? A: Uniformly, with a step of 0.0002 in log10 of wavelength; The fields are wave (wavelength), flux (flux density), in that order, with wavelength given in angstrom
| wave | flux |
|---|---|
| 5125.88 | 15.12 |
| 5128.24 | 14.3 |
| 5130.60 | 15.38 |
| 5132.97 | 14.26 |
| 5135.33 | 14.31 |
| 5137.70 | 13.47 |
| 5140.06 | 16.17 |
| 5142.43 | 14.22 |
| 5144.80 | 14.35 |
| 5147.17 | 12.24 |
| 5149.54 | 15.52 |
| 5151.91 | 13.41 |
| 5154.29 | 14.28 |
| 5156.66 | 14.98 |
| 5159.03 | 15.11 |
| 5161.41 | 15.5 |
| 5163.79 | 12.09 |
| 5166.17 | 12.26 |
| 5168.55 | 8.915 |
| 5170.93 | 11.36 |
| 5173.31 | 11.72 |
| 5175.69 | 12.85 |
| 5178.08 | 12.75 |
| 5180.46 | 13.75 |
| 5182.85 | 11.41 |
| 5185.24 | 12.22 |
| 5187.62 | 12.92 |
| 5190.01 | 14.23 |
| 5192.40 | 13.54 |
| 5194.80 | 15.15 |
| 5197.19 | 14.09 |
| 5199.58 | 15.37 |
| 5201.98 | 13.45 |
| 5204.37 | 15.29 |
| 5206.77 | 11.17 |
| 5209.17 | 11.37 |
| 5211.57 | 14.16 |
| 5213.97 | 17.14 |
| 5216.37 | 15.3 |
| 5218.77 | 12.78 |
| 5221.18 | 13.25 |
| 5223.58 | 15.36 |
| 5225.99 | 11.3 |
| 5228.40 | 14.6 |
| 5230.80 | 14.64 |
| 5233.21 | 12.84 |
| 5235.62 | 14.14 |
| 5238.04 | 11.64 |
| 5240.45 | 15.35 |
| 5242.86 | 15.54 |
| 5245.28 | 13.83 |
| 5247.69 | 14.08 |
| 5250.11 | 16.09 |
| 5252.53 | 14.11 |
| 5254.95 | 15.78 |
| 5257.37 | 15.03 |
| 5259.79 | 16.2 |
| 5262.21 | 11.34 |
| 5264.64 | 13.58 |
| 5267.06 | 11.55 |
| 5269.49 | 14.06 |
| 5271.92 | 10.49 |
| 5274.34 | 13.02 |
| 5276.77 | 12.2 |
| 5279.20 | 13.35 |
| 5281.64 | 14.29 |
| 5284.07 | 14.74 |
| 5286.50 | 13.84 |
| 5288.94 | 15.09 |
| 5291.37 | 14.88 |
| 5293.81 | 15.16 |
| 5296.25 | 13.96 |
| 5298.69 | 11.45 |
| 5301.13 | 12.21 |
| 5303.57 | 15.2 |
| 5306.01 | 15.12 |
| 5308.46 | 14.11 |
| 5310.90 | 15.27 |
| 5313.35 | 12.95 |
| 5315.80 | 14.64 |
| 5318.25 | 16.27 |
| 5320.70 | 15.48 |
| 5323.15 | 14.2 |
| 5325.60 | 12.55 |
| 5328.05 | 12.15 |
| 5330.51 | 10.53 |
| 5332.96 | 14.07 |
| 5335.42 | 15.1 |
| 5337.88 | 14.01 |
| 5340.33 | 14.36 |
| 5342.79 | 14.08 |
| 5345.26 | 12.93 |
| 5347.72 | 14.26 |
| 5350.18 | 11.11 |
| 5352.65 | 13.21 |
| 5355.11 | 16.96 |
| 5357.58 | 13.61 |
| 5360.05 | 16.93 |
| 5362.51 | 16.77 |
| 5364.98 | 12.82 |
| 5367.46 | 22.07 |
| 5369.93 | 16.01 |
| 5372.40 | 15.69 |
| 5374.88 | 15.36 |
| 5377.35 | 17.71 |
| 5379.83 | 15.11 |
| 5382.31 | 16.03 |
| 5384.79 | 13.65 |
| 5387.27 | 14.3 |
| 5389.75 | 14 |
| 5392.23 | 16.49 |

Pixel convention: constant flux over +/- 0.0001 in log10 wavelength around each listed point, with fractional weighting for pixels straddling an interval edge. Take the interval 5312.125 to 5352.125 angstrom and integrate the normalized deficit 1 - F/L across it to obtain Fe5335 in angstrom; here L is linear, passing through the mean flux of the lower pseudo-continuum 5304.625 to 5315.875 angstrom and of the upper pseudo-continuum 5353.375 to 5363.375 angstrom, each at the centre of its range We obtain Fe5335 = 3.7 angstrom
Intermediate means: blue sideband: 14.4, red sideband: 15.9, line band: 13.7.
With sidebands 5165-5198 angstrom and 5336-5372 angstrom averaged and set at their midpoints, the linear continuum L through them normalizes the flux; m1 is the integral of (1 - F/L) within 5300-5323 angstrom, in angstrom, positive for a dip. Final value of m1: -0.3 angstrom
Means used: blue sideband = 12.6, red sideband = 15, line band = 14.6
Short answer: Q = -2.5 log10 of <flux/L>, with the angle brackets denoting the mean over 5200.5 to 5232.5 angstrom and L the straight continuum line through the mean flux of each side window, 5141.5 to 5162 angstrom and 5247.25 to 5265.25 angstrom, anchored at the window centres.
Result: 0.05 mag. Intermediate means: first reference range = 14.4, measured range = 13.8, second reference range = 14.6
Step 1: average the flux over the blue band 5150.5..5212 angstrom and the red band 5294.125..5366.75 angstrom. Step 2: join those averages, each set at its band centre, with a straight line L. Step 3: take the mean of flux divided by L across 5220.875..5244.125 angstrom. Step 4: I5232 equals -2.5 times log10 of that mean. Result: -0.03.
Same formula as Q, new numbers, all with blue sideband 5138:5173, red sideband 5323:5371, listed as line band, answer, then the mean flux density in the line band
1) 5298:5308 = 0.04 mag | 13.7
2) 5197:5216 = -0.02 mag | 14.1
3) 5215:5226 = -0.01 mag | 13.9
